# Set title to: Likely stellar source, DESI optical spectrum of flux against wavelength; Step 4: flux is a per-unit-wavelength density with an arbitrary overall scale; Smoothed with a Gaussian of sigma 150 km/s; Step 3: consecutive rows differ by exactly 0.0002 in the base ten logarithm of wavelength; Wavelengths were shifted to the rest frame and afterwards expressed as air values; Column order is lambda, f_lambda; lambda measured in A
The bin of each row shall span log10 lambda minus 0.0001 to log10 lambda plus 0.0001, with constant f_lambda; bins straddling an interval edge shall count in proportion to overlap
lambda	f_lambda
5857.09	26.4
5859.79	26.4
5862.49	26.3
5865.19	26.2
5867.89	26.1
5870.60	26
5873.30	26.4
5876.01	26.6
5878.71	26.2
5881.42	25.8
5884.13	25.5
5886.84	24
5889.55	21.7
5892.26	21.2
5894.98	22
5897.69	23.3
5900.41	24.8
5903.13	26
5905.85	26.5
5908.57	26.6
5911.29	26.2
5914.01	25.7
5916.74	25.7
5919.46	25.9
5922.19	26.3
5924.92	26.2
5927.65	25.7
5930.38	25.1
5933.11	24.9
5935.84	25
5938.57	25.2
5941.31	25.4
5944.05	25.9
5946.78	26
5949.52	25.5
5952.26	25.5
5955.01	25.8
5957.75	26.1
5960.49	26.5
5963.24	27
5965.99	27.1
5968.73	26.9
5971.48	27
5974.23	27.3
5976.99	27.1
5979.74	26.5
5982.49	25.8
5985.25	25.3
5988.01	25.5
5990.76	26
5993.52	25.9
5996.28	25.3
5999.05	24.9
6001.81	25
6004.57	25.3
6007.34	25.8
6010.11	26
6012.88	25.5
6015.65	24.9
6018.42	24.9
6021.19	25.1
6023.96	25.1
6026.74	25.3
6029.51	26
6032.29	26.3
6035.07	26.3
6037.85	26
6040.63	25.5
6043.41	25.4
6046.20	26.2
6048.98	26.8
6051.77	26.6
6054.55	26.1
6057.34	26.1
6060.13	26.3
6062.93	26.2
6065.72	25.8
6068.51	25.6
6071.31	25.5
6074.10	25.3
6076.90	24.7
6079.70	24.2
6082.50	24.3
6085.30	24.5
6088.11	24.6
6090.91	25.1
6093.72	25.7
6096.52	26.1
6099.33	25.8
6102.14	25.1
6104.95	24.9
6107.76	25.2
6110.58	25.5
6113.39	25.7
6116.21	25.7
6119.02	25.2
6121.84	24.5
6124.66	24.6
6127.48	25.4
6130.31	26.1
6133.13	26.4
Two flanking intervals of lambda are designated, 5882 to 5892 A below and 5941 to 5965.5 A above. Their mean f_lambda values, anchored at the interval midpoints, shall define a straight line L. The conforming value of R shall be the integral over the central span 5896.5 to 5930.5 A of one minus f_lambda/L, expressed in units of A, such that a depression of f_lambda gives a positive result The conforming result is -1.6 A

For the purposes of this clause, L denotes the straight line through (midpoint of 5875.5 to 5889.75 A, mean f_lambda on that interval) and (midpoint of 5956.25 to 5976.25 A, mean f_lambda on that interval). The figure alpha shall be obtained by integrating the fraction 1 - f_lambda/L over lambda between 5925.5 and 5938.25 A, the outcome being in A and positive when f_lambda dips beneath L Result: 0.4 A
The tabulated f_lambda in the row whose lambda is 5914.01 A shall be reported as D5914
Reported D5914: 25.7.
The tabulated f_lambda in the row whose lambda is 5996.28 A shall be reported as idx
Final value 25.3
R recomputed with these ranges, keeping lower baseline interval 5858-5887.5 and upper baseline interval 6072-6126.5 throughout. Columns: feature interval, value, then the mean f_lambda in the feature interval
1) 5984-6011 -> 0.0 A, 25.5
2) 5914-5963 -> 0.0 A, 25.7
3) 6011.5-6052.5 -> -0.6 A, 25.7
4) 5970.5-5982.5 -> -0.6 A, 26.8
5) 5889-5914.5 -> 1.4 A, 24.4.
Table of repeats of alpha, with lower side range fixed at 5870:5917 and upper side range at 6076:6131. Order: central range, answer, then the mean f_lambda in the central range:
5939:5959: -0.56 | 25.7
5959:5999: -2.04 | 26.3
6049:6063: -0.68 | 26.3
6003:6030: -0.32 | 25.4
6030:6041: -0.43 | 26.1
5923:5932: -0.24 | 25.7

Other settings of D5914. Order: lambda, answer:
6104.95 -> 24.9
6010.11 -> 26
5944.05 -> 25.9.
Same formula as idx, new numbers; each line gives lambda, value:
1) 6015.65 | 24.9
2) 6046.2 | 26.2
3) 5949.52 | 25.5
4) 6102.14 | 25.1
